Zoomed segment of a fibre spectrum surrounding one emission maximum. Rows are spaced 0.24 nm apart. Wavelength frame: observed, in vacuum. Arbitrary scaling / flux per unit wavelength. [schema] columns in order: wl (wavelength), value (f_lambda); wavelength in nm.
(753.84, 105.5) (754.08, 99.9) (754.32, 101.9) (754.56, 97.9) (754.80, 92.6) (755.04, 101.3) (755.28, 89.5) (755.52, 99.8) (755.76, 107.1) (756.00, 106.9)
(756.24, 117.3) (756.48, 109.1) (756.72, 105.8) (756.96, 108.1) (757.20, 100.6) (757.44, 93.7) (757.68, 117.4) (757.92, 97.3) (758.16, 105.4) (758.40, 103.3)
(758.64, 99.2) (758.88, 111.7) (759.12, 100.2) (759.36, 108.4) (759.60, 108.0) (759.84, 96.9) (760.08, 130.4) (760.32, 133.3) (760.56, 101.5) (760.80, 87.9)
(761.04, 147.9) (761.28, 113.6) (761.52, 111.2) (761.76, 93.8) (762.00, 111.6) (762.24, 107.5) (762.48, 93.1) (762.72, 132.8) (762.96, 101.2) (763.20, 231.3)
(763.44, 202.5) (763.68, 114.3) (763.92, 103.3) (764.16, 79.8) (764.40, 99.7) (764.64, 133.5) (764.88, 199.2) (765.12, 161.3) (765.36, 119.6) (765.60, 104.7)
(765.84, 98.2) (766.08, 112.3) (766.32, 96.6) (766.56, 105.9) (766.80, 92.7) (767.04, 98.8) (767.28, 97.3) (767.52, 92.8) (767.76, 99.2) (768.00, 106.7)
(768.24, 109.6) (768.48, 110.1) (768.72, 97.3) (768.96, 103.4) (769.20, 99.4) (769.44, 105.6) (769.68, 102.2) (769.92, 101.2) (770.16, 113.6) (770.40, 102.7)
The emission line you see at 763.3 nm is [S II]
